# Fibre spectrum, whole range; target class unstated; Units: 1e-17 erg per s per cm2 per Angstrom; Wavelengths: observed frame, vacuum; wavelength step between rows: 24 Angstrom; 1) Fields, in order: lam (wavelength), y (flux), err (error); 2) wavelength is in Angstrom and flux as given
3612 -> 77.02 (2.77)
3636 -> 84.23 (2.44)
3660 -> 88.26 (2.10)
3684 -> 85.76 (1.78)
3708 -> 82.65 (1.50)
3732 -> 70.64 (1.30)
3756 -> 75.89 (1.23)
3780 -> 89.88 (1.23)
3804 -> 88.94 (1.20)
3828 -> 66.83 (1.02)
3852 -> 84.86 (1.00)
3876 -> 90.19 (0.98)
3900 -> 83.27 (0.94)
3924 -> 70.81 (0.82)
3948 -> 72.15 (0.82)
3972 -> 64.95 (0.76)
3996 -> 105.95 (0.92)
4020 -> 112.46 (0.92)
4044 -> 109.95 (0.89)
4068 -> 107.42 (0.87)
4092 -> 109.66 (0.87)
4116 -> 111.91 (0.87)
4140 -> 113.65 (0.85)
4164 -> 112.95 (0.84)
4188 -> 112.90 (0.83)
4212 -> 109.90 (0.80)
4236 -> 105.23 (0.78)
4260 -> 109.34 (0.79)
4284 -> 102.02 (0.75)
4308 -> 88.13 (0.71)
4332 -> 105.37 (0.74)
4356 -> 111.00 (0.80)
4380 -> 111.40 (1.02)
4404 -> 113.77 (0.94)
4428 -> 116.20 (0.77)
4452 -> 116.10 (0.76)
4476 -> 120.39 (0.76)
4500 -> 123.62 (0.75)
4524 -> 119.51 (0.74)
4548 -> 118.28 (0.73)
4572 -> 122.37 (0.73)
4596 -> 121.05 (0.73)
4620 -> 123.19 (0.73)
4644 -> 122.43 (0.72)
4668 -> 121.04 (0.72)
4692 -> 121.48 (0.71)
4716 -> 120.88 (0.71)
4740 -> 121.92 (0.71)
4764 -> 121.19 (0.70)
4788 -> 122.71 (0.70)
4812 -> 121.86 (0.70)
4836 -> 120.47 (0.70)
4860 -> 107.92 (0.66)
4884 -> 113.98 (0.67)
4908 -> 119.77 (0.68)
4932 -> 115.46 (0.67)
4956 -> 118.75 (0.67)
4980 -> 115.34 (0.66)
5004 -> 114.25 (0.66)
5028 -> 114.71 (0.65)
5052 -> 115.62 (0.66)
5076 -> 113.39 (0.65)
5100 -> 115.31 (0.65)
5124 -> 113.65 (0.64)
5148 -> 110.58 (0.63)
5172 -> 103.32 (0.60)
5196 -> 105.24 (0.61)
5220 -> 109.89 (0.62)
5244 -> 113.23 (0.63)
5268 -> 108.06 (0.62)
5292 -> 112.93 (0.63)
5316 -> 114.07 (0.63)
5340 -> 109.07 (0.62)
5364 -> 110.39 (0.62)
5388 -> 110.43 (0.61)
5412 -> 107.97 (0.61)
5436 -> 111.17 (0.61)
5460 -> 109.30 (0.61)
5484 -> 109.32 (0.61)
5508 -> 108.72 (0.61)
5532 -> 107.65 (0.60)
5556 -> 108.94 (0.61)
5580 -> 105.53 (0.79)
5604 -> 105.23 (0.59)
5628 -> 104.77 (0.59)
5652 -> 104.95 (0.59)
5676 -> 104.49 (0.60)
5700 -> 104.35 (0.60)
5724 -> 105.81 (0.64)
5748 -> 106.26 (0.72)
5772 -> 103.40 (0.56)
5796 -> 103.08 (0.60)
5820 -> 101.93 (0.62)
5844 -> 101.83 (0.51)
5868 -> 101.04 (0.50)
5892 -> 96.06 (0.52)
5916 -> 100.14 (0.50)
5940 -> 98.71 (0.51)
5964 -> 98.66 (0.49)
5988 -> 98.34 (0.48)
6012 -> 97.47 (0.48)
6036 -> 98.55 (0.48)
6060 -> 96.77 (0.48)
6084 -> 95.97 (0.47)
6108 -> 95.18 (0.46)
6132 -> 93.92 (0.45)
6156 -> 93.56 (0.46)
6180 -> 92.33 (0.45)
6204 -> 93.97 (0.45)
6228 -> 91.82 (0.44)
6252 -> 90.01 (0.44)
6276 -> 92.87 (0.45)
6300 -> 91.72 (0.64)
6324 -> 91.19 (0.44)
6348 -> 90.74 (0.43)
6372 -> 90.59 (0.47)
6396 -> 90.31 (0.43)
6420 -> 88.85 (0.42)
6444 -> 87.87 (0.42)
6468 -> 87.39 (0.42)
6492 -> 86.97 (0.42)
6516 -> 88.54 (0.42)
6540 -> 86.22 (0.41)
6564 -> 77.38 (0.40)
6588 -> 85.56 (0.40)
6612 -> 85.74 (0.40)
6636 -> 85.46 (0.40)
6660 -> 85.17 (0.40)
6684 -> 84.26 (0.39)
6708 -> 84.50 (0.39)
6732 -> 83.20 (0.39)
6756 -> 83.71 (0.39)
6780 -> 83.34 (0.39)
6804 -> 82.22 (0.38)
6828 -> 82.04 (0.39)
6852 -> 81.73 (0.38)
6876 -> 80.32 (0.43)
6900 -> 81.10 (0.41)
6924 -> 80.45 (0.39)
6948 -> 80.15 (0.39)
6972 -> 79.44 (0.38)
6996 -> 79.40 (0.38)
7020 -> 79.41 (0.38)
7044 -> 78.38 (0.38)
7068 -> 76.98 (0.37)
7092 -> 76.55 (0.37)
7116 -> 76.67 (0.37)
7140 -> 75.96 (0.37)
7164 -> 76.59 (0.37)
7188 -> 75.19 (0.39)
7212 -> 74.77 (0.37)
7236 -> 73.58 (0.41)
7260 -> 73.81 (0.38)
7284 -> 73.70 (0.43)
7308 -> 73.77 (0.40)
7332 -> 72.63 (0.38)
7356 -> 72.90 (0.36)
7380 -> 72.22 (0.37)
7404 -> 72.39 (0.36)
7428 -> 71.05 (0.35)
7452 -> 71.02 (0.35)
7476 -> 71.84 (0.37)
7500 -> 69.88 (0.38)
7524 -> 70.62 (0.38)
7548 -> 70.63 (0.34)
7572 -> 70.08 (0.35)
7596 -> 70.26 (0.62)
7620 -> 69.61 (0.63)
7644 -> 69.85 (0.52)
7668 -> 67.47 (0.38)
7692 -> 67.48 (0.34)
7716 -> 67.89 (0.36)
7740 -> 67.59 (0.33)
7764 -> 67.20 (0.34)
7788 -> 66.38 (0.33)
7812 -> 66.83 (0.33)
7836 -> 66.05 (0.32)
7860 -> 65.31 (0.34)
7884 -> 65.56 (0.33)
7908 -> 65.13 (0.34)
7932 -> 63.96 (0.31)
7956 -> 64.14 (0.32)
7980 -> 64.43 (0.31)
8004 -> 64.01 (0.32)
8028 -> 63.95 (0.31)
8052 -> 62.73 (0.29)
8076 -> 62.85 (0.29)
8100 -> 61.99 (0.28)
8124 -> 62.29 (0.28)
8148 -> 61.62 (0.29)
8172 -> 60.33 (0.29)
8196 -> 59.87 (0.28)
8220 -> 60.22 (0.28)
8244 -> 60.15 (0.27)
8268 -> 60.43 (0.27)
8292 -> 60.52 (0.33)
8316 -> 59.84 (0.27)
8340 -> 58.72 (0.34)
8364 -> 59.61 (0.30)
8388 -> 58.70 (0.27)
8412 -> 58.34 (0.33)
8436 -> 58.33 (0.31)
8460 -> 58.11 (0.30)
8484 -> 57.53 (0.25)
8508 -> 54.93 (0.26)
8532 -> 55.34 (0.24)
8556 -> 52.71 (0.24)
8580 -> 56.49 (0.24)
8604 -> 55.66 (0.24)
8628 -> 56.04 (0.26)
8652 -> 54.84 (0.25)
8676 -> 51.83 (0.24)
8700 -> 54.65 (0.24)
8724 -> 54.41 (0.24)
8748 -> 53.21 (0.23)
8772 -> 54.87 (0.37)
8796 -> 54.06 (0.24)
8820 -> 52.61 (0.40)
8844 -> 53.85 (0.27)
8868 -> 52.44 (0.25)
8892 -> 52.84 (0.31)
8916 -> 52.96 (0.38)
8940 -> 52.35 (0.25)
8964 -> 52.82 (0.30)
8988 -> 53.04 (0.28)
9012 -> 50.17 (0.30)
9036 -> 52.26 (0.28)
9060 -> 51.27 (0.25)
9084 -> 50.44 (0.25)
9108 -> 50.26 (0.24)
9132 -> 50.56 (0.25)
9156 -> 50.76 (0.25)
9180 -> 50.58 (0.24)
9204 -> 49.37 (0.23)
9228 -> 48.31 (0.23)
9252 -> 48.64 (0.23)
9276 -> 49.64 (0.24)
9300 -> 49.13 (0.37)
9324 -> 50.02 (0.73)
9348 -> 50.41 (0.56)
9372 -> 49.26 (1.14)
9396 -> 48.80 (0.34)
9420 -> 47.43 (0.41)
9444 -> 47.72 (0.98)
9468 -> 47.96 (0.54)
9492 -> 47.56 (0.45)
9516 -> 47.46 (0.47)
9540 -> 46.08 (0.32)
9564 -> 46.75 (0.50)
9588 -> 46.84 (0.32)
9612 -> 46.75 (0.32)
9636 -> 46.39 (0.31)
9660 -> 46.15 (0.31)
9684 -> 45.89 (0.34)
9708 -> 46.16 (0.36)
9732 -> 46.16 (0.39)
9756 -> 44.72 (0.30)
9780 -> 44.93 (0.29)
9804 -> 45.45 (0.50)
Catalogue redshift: 0.00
